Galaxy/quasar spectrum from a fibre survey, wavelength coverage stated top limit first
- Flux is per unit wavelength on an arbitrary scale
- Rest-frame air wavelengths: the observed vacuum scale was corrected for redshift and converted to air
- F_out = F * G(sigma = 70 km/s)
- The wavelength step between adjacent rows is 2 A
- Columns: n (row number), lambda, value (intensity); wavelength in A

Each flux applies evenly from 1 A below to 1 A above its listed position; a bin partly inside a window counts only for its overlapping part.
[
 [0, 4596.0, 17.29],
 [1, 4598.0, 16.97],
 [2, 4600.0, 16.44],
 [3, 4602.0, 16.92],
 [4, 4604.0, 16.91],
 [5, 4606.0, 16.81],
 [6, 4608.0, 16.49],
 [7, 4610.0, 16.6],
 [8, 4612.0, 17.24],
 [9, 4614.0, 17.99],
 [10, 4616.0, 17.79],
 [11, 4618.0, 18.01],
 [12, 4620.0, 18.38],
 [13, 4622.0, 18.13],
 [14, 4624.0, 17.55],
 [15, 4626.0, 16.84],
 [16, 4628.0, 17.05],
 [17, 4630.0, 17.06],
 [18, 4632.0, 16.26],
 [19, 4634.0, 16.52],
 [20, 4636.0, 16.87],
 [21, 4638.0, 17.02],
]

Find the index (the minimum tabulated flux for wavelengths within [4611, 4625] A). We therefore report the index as 17.24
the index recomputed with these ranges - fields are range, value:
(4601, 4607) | 16.81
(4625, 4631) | 16.84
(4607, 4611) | 16.49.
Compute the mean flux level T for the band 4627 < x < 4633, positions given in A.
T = 16.8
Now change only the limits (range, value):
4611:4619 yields 17.8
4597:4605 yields 16.8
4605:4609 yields 16.6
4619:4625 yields 18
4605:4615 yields 17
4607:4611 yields 16.5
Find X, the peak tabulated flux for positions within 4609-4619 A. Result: 18.01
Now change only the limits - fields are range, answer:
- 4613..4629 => 18.38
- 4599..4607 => 16.92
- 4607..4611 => 16.6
